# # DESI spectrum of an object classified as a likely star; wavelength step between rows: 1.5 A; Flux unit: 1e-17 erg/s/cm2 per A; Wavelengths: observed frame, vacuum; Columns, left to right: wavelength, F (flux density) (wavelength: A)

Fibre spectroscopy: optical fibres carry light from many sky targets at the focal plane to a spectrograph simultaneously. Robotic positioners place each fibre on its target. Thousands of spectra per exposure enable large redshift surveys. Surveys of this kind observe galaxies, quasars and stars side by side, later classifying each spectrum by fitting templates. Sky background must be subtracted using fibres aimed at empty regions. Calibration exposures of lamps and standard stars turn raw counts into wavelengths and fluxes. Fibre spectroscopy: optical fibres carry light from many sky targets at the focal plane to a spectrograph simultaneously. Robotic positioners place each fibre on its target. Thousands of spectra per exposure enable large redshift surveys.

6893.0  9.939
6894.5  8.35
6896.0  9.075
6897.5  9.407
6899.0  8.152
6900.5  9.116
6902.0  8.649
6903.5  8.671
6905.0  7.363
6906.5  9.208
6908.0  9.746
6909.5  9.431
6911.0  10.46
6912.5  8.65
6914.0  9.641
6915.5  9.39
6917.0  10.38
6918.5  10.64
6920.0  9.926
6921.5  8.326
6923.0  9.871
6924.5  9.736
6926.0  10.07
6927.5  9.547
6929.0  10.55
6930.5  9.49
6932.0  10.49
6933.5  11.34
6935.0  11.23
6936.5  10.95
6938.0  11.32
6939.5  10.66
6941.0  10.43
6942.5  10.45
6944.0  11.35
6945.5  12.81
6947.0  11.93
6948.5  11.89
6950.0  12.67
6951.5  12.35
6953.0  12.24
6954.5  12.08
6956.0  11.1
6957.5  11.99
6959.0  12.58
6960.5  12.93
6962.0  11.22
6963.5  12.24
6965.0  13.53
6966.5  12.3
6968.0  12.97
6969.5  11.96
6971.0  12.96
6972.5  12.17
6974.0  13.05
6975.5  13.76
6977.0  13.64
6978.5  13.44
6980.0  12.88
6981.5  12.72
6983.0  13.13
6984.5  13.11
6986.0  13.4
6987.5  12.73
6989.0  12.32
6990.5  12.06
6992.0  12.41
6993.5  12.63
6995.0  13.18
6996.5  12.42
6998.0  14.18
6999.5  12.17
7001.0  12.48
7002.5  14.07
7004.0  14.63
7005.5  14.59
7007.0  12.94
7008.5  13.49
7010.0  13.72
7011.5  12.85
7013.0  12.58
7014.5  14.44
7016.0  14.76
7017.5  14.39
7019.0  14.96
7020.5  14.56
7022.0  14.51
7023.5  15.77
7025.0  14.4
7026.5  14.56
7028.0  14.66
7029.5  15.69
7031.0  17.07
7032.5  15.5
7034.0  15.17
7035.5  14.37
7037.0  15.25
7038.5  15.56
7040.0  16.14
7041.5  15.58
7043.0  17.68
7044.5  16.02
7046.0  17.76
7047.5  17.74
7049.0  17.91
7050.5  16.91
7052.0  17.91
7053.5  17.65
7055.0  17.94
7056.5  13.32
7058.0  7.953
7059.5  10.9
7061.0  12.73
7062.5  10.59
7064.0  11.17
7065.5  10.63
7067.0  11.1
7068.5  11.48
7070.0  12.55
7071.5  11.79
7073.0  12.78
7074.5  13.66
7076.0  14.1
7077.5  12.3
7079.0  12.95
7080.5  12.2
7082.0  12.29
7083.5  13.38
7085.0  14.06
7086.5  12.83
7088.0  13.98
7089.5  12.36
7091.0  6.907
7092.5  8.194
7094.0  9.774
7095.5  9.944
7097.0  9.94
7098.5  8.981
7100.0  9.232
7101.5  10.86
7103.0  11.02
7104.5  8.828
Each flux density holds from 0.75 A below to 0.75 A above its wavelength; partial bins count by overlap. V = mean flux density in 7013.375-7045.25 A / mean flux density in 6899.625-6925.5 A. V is 1.6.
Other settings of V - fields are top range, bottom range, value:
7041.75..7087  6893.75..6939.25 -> 1.43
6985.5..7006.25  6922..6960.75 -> 1.17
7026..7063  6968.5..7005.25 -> 1.18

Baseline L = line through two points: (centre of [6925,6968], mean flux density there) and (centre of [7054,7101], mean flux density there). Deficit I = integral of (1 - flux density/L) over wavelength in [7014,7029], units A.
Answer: -4.0 A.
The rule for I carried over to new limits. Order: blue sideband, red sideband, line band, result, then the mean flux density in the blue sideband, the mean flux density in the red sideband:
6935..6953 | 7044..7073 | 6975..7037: -5.0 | 11.5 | 13.9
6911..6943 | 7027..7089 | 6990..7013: -1.4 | 10.2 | 14.2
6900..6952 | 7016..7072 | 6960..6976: -1.1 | 10.2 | 14.6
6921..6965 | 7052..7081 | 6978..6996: -1.7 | 11.2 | 12.7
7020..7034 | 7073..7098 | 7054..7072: 1.6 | 15.2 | 11.8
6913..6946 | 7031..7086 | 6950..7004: -4.5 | 10.4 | 14.1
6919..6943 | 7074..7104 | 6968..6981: -2.9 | 10.3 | 11.4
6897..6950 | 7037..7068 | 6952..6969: -1.3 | 10.1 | 14.6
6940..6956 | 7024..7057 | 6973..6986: 0.0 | 11.8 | 16.1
